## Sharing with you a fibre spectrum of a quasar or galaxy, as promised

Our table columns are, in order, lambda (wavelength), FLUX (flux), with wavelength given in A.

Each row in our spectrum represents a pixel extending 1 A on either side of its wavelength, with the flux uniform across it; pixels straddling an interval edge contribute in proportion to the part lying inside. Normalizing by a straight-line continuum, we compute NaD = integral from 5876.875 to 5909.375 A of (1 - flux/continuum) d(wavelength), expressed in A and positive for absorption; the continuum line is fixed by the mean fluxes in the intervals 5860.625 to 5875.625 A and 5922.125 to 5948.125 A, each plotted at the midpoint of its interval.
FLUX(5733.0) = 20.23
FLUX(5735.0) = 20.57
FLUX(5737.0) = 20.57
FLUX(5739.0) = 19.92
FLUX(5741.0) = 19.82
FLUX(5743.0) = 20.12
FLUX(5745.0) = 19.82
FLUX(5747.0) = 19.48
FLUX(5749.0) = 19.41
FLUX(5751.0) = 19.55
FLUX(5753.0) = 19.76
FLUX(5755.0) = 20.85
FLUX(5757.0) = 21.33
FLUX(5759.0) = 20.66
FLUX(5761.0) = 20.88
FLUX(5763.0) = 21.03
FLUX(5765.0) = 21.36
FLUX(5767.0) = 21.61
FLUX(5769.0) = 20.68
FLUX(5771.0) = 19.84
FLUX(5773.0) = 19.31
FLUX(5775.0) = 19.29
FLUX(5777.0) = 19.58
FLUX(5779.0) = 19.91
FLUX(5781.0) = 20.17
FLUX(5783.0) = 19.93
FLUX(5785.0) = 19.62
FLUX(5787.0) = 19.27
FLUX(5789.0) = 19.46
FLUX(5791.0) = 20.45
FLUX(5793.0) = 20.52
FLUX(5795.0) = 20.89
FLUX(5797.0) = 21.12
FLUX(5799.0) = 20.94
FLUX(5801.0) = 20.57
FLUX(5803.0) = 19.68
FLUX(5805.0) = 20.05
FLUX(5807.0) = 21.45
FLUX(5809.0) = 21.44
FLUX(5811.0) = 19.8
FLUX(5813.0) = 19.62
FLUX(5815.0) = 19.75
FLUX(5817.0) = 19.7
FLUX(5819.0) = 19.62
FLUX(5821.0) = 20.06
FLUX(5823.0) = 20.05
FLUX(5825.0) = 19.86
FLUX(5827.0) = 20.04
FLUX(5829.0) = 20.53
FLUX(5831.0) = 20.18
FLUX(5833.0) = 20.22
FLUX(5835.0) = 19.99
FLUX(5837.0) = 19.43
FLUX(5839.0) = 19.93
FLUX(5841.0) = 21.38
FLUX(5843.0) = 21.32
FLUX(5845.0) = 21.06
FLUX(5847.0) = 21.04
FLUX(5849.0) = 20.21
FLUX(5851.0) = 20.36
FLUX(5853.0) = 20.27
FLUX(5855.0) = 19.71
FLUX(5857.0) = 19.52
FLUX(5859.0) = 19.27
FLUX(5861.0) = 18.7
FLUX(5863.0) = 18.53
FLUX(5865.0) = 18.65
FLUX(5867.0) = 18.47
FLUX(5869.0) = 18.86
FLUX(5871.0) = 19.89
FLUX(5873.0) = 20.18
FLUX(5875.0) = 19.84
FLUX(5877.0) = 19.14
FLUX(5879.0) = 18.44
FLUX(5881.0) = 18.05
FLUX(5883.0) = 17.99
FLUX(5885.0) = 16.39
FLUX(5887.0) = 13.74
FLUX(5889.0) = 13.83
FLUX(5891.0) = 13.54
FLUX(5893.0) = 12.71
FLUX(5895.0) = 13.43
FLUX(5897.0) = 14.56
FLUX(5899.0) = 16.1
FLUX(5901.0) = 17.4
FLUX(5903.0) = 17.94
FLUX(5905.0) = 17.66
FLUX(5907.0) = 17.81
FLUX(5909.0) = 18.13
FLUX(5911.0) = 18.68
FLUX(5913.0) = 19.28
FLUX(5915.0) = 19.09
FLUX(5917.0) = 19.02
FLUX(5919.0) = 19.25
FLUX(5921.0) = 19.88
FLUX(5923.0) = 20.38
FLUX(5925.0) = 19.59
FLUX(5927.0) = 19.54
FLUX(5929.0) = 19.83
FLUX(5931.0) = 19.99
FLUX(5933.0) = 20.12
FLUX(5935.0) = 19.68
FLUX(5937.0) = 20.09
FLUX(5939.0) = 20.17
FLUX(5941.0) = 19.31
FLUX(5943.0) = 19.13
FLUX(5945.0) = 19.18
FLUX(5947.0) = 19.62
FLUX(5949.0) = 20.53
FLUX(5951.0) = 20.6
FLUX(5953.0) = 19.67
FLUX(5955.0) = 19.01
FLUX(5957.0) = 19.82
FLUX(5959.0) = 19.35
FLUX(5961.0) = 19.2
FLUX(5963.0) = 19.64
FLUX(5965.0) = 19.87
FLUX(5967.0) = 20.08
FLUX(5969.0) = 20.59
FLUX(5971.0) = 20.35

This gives 5.36 A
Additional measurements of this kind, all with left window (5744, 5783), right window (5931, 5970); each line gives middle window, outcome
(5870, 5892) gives 2.85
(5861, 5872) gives 0.61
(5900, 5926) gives 1.43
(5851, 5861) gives 0.17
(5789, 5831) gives -0.35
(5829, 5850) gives -0.45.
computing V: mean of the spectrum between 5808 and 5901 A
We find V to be 18.8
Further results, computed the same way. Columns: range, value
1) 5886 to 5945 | 17.9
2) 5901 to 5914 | 18.2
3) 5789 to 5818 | 20.4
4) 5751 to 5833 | 20.3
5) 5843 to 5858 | 20.4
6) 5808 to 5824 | 20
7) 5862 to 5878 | 19.2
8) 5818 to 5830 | 20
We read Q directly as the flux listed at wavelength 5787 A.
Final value 19.27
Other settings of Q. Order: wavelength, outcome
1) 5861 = 18.7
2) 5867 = 18.47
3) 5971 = 20.35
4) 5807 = 21.45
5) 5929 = 19.83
